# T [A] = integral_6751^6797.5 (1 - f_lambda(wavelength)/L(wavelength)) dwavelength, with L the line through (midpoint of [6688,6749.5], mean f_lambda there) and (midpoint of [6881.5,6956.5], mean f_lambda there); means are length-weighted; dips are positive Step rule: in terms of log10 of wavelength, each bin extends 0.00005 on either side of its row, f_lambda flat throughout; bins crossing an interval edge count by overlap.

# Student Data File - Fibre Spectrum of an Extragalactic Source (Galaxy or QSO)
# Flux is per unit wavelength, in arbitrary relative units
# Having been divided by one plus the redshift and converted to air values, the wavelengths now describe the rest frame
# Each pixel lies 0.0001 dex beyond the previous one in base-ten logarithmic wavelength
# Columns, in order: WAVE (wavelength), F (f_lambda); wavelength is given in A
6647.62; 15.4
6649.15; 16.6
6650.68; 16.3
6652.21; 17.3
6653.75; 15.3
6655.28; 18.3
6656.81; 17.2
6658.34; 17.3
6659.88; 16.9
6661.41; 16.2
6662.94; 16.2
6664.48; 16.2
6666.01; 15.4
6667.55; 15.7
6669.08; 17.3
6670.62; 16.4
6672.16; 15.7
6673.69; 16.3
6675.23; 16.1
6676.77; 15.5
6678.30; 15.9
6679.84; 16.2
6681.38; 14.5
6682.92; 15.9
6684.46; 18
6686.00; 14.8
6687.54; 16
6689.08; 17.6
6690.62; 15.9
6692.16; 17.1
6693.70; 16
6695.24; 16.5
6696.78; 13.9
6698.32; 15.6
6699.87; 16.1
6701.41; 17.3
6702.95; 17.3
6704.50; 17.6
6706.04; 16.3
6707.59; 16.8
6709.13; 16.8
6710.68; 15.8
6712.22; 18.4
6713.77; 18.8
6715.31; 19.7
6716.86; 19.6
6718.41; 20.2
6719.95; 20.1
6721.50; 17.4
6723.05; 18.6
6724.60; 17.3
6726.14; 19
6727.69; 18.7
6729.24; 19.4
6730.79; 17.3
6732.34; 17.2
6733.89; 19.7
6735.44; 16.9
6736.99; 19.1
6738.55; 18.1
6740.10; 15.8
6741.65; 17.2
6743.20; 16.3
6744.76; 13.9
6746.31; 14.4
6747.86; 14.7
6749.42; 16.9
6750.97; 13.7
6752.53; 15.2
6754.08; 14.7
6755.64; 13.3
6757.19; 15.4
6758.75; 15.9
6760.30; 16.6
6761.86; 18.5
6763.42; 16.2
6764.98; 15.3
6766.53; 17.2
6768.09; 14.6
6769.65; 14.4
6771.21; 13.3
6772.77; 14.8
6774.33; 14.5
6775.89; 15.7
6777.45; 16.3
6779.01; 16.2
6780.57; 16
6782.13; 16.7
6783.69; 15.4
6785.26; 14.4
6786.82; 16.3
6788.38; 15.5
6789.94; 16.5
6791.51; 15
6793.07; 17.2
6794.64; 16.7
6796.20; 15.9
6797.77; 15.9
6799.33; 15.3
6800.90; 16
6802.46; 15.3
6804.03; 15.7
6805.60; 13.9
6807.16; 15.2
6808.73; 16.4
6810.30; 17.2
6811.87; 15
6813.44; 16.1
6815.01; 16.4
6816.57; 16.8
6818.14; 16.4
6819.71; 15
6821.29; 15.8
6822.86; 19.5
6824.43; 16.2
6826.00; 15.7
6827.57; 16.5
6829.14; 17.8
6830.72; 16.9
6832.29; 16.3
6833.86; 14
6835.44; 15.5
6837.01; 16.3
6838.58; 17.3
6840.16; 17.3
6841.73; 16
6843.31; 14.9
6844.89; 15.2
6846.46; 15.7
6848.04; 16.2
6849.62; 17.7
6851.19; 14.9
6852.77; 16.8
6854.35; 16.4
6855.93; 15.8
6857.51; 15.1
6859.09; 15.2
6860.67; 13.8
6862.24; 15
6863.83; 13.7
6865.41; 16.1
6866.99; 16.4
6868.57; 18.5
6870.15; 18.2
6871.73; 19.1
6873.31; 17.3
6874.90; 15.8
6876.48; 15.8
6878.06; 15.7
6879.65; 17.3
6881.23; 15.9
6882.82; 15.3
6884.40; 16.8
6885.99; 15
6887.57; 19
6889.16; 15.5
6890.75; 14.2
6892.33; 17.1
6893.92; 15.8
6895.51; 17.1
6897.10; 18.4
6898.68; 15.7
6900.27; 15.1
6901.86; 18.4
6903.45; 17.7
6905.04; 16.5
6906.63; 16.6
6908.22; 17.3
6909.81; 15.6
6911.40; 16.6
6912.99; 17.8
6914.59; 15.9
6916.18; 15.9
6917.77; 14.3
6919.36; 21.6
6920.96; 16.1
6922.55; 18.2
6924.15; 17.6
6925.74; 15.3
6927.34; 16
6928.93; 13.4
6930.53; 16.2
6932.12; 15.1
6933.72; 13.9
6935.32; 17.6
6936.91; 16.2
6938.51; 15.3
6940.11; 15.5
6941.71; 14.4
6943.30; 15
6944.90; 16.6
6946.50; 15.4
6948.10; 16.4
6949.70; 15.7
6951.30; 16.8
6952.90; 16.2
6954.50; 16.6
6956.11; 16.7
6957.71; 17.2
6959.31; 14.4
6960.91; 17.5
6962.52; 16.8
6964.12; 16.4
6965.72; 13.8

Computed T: 3.8 A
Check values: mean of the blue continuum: 17.3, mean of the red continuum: 16.3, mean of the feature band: 15.6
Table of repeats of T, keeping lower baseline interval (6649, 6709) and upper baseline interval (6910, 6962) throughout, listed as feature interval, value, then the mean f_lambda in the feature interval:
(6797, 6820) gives 0.66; 15.8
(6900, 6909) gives -0.47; 17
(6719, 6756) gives -1.40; 16.9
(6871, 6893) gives -0.27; 16.4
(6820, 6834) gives -0.30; 16.6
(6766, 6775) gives 0.85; 14.7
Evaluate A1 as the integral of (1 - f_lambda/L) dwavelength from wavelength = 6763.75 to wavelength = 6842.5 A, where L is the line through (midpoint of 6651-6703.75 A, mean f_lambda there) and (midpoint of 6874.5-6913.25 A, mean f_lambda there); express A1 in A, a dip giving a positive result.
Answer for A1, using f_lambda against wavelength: 2.3 A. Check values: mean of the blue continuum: 16.3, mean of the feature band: 15.9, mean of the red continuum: 16.5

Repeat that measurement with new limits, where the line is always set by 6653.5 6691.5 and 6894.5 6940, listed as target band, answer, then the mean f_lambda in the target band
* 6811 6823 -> 0.13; 16.2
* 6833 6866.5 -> 1.52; 15.7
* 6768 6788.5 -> 1.32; 15.3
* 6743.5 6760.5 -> 1.44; 15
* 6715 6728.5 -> -2.16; 18.9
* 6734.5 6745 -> -0.39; 16.9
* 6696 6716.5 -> -0.87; 17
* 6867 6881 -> -0.58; 17.1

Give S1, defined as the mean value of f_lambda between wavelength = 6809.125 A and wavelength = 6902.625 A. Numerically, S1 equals 16.3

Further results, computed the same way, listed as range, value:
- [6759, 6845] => 16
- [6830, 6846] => 16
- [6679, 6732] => 17.2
